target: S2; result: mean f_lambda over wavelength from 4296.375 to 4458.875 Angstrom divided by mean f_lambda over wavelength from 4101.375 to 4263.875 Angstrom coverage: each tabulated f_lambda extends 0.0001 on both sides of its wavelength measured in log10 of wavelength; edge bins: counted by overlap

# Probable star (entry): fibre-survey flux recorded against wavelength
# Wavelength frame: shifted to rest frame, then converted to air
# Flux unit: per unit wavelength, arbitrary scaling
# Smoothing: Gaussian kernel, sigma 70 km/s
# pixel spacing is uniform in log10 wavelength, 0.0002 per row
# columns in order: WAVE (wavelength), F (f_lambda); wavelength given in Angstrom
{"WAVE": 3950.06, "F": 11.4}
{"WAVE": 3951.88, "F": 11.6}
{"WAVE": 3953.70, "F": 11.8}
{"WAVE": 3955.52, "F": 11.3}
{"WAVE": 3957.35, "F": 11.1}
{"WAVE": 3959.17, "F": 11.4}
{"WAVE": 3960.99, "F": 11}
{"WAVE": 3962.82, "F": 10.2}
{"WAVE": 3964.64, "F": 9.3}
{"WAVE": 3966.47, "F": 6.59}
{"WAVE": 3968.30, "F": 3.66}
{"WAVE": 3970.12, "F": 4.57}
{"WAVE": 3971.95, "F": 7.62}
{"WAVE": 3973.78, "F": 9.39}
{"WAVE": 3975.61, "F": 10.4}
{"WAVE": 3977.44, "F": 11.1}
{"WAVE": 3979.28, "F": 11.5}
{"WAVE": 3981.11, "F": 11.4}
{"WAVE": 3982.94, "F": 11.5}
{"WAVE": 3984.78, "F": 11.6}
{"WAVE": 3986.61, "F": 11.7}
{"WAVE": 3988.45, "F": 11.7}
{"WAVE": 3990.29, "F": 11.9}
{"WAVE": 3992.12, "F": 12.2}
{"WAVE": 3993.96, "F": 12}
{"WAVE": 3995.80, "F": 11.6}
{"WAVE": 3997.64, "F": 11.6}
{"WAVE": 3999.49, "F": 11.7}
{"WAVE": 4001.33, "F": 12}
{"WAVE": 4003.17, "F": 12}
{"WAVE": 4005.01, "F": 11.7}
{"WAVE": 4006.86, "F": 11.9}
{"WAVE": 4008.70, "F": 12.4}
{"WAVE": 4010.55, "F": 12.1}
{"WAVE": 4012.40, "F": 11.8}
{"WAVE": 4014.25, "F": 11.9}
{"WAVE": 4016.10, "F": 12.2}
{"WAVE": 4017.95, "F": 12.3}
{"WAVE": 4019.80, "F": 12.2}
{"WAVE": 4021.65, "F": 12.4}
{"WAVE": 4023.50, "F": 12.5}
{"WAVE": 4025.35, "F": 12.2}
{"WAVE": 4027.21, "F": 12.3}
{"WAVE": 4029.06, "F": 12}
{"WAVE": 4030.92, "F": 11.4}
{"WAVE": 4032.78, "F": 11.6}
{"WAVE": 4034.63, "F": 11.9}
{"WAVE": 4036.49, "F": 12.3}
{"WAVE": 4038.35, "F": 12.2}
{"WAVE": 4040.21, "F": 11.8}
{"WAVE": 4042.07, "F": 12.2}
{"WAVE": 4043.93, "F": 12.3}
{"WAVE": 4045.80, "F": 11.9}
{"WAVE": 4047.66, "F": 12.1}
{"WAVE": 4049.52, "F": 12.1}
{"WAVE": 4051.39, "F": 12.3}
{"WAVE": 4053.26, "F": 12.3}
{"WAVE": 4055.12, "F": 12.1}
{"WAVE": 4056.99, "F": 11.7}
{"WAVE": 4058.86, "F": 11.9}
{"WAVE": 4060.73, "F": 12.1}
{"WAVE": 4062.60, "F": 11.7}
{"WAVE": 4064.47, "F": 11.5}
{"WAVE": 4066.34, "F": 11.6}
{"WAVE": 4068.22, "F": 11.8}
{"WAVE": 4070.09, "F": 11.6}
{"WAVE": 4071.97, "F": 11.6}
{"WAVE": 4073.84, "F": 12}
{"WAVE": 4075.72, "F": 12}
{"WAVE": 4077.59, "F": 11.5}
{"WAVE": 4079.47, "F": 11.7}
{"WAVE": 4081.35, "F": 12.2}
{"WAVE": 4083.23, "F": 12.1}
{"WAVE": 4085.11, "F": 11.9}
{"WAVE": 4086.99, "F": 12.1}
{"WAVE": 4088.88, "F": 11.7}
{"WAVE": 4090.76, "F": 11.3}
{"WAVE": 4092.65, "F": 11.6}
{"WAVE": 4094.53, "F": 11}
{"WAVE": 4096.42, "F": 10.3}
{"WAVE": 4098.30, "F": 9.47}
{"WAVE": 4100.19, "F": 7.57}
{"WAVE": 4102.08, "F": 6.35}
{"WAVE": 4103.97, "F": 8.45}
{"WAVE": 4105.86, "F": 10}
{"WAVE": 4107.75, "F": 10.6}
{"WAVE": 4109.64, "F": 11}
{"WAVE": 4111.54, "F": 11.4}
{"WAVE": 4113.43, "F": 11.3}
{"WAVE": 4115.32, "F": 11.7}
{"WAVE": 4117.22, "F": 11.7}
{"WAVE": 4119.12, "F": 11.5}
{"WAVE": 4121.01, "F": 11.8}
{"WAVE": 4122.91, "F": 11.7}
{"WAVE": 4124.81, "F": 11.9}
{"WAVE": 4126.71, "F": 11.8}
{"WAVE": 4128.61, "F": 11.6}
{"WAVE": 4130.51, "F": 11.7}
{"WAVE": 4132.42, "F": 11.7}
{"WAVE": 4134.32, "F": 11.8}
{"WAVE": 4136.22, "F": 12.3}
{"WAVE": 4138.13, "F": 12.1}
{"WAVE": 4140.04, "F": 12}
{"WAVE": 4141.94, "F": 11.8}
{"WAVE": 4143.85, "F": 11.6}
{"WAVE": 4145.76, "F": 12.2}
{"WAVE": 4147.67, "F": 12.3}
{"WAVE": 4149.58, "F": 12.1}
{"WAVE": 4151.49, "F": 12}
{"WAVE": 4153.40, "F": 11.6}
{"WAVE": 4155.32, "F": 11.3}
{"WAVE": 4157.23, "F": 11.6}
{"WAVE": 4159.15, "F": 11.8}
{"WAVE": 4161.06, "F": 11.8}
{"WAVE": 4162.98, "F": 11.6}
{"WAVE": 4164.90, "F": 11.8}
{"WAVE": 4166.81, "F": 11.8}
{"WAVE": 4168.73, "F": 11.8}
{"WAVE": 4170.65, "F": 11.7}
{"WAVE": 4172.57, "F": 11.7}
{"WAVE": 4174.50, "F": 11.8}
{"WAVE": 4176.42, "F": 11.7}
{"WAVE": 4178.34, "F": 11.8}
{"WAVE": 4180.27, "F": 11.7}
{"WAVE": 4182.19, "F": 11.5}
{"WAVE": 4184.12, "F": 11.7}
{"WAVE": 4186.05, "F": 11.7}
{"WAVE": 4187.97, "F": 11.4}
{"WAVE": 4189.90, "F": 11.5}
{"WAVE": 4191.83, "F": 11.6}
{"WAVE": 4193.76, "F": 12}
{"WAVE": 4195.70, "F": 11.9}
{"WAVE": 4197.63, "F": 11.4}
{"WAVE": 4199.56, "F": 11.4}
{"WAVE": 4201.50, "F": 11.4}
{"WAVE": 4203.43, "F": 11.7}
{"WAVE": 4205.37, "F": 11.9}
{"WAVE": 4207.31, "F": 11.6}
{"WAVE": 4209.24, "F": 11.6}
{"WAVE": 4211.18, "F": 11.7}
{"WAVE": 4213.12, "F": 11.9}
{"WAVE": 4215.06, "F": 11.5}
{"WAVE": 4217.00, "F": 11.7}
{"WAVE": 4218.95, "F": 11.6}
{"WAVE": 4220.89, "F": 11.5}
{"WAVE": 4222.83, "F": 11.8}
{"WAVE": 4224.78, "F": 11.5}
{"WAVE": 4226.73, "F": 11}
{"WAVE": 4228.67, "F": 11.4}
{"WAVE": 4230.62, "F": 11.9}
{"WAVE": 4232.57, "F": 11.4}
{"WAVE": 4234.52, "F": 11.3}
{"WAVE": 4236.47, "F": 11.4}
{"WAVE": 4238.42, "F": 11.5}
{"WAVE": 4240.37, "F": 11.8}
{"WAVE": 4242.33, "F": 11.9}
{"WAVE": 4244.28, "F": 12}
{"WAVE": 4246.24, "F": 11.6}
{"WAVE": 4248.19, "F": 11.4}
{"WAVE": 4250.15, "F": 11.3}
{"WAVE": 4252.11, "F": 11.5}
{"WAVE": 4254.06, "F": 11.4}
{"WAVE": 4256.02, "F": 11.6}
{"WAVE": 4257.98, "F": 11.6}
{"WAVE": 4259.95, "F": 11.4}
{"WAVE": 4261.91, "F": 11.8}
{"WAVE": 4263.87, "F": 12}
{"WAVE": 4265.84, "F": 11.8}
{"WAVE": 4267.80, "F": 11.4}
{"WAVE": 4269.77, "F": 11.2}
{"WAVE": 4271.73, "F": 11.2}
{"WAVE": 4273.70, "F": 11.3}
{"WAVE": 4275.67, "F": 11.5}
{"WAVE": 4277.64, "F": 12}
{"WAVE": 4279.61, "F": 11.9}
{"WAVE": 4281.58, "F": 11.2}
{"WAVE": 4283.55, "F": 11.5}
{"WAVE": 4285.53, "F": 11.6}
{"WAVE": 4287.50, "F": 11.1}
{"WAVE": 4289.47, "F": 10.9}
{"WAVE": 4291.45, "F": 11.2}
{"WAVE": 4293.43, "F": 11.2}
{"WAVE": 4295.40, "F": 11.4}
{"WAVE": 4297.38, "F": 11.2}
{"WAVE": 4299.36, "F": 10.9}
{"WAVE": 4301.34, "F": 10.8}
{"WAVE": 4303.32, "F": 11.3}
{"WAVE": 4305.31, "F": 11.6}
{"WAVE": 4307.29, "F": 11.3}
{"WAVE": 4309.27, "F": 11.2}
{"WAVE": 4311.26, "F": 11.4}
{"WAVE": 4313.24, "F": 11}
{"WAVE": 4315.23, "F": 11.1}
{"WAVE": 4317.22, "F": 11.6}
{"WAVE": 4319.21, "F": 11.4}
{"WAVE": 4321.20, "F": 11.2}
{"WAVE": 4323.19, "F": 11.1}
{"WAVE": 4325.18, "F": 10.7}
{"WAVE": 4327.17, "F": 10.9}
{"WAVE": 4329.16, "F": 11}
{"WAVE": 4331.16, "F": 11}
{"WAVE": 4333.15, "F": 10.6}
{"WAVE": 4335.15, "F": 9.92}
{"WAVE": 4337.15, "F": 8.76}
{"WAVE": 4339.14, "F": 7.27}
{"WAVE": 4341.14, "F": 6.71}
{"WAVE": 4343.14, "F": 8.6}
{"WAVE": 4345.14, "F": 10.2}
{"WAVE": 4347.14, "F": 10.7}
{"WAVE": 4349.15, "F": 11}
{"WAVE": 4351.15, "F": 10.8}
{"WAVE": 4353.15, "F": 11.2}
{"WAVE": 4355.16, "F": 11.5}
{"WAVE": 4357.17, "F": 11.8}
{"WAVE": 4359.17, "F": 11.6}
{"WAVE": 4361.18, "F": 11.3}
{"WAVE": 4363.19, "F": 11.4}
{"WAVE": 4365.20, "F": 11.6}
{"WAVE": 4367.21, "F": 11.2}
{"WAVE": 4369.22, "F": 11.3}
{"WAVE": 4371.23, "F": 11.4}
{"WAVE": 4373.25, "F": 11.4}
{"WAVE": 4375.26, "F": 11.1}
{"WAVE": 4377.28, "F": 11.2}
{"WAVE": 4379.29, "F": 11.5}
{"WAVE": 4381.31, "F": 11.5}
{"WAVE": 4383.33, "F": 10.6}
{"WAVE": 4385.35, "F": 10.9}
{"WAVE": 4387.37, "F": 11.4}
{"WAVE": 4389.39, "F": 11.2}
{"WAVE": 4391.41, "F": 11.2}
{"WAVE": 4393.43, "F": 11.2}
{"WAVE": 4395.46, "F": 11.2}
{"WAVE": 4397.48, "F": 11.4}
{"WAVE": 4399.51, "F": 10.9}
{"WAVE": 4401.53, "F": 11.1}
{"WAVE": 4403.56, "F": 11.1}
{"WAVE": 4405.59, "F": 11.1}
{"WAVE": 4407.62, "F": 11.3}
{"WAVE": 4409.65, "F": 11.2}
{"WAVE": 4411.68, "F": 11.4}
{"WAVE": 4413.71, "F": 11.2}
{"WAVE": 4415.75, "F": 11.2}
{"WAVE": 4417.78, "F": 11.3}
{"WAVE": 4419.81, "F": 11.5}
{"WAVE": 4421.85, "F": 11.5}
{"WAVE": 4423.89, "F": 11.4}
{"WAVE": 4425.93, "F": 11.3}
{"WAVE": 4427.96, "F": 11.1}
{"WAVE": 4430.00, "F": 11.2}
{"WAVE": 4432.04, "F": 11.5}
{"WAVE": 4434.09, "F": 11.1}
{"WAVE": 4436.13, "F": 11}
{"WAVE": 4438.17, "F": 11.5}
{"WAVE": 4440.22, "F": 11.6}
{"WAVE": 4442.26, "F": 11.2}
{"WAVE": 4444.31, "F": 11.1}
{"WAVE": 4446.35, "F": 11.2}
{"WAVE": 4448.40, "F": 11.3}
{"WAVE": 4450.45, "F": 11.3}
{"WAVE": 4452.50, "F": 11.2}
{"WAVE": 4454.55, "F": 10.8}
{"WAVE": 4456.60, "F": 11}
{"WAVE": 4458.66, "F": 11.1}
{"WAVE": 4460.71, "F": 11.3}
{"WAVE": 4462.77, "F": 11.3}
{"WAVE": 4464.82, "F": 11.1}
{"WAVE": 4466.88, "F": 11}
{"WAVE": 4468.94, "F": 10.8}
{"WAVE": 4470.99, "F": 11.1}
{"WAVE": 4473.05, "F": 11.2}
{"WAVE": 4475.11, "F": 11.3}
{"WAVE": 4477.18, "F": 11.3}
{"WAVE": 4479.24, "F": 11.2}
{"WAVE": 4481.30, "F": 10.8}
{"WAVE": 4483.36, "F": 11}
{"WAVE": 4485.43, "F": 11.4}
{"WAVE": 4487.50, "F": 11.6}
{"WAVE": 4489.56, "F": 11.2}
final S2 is 1.0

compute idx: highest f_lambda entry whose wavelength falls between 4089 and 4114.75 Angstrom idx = 11.6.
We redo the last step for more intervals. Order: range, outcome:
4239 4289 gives 12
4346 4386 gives 11.8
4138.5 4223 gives 12.3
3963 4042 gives 12.5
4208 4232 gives 11.9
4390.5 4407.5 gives 11.4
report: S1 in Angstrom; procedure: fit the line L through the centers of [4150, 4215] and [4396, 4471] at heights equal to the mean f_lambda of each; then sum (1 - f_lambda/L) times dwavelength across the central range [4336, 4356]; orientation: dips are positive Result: 3.0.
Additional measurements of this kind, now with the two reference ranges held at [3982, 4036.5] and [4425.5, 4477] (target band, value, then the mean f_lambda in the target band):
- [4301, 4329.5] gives 0.6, 11.2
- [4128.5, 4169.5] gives -0.5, 11.8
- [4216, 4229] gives 0.1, 11.5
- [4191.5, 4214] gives -0.1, 11.7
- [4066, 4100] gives 1.1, 11.4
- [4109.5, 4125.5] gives 0.2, 11.6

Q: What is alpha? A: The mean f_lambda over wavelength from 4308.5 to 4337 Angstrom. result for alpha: 10.9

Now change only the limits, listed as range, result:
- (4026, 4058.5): 12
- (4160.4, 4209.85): 11.7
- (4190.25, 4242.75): 11.6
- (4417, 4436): 11.3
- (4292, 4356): 10.6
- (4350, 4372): 11.4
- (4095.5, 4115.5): 9.76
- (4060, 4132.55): 11.2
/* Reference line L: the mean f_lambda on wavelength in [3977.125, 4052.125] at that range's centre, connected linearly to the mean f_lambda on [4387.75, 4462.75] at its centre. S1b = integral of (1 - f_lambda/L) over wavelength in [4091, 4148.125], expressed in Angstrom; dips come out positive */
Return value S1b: 3.4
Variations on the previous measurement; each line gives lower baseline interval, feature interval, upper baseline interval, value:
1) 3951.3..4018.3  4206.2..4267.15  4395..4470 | -3.0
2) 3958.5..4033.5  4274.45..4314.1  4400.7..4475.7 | -0.5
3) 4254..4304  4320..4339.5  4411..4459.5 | 1.7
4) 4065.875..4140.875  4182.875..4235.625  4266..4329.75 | -1.6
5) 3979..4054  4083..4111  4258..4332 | 3.4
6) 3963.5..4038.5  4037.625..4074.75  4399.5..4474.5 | -2.7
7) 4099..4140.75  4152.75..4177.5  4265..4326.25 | -1.4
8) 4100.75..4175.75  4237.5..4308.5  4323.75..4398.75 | -2.7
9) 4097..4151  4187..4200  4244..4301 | -0.4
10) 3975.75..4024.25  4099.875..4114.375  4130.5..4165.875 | 2.7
